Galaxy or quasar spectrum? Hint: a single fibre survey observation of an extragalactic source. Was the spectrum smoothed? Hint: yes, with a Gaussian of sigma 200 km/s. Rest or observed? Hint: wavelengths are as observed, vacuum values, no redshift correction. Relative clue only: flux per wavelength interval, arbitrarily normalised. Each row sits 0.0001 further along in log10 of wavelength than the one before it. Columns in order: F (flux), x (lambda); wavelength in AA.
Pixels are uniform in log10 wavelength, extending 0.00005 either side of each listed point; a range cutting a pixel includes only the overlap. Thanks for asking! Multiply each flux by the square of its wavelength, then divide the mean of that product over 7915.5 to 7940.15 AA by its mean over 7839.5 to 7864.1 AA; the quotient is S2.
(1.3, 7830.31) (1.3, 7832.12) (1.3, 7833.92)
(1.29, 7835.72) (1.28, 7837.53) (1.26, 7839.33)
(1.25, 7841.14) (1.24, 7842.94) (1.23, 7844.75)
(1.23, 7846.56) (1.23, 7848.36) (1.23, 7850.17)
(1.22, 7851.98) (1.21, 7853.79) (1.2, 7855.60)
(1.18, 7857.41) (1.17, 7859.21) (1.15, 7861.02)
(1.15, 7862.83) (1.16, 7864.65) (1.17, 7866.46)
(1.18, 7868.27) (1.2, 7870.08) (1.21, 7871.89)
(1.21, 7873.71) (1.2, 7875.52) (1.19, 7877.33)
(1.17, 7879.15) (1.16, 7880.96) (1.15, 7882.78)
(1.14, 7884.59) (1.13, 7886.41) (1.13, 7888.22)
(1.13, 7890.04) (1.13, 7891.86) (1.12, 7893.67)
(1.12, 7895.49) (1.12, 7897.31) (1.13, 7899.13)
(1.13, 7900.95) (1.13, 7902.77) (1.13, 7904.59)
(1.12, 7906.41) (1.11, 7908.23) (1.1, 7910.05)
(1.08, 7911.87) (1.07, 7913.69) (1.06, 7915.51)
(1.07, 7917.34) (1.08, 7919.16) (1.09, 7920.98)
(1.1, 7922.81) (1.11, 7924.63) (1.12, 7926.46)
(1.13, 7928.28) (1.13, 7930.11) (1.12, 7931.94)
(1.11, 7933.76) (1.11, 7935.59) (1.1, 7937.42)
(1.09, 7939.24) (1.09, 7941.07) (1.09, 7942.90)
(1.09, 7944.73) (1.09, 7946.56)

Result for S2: 0.93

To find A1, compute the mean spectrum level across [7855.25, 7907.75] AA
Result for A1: 1.15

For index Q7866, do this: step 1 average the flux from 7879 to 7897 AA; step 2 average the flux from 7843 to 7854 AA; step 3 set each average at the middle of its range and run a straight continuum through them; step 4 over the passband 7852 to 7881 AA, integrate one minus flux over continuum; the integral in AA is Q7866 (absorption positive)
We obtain 0.0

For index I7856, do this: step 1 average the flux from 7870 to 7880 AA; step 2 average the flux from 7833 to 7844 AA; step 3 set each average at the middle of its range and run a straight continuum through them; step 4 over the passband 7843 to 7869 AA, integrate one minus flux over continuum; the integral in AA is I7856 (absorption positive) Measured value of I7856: 0.8 AA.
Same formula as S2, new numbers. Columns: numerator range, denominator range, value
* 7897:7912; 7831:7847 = 0.90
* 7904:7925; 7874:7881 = 0.93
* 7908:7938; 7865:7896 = 0.96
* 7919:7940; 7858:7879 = 0.95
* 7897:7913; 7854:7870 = 0.96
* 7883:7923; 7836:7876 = 0.93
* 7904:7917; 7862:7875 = 0.93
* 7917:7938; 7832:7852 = 0.90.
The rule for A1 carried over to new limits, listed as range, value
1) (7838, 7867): 1.21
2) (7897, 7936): 1.11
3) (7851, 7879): 1.19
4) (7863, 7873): 1.18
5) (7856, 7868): 1.17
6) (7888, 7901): 1.13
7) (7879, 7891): 1.14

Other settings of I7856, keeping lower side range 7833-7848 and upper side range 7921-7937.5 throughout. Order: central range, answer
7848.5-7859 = 0.3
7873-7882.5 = 0.1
